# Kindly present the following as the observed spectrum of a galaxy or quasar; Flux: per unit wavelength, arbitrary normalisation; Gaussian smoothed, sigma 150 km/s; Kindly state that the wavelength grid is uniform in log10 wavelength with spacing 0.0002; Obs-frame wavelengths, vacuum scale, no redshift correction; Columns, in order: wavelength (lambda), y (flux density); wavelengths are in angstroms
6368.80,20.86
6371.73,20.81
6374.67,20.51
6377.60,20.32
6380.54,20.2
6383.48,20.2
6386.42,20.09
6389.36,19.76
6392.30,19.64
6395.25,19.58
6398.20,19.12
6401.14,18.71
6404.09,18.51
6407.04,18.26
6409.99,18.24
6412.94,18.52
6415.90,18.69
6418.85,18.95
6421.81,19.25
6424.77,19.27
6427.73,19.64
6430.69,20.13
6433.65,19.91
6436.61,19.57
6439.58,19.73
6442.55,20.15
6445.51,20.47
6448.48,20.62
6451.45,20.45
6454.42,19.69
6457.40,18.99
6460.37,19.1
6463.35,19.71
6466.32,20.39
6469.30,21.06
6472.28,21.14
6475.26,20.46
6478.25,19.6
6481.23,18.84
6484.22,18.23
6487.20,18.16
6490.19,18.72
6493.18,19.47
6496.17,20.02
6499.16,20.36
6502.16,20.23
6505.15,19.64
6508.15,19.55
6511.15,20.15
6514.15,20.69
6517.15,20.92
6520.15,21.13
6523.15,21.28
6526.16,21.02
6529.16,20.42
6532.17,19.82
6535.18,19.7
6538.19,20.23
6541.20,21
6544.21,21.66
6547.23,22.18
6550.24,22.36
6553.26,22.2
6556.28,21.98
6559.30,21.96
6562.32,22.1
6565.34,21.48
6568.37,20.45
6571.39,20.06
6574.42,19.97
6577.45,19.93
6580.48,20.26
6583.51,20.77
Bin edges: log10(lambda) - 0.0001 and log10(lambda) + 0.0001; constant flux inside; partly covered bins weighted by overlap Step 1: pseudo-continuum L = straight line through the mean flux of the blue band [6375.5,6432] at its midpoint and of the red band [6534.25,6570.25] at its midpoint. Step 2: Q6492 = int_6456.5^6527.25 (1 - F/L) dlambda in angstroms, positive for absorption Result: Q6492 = 2.20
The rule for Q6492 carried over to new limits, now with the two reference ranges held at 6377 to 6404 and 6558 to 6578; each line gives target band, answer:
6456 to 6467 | 0.4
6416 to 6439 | 0.5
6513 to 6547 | -0.3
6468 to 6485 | 0.3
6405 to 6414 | 0.7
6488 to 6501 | 0.5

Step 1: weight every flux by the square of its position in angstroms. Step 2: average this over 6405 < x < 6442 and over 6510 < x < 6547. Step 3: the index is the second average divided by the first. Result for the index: 1.12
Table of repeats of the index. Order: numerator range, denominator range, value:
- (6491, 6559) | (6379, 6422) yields 1.12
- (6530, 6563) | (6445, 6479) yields 1.09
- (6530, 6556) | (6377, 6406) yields 1.13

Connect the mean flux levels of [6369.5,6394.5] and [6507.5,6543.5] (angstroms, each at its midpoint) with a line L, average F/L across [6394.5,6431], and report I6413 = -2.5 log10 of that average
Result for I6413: 0.07 mag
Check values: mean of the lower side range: 20.2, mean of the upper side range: 20.5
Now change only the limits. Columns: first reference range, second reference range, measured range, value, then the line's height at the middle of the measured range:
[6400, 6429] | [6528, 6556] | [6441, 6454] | -0.05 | 19.4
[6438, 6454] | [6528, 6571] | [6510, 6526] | 0.00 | 20.9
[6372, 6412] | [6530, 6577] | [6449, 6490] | 0.03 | 20.3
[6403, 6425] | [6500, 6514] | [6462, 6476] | -0.06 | 19.4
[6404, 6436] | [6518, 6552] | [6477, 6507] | 0.05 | 20.3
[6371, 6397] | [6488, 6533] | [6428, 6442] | 0.02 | 20.1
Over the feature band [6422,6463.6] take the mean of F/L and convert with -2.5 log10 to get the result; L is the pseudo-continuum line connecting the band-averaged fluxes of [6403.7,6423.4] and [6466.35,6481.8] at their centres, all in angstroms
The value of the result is -0.020 mag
